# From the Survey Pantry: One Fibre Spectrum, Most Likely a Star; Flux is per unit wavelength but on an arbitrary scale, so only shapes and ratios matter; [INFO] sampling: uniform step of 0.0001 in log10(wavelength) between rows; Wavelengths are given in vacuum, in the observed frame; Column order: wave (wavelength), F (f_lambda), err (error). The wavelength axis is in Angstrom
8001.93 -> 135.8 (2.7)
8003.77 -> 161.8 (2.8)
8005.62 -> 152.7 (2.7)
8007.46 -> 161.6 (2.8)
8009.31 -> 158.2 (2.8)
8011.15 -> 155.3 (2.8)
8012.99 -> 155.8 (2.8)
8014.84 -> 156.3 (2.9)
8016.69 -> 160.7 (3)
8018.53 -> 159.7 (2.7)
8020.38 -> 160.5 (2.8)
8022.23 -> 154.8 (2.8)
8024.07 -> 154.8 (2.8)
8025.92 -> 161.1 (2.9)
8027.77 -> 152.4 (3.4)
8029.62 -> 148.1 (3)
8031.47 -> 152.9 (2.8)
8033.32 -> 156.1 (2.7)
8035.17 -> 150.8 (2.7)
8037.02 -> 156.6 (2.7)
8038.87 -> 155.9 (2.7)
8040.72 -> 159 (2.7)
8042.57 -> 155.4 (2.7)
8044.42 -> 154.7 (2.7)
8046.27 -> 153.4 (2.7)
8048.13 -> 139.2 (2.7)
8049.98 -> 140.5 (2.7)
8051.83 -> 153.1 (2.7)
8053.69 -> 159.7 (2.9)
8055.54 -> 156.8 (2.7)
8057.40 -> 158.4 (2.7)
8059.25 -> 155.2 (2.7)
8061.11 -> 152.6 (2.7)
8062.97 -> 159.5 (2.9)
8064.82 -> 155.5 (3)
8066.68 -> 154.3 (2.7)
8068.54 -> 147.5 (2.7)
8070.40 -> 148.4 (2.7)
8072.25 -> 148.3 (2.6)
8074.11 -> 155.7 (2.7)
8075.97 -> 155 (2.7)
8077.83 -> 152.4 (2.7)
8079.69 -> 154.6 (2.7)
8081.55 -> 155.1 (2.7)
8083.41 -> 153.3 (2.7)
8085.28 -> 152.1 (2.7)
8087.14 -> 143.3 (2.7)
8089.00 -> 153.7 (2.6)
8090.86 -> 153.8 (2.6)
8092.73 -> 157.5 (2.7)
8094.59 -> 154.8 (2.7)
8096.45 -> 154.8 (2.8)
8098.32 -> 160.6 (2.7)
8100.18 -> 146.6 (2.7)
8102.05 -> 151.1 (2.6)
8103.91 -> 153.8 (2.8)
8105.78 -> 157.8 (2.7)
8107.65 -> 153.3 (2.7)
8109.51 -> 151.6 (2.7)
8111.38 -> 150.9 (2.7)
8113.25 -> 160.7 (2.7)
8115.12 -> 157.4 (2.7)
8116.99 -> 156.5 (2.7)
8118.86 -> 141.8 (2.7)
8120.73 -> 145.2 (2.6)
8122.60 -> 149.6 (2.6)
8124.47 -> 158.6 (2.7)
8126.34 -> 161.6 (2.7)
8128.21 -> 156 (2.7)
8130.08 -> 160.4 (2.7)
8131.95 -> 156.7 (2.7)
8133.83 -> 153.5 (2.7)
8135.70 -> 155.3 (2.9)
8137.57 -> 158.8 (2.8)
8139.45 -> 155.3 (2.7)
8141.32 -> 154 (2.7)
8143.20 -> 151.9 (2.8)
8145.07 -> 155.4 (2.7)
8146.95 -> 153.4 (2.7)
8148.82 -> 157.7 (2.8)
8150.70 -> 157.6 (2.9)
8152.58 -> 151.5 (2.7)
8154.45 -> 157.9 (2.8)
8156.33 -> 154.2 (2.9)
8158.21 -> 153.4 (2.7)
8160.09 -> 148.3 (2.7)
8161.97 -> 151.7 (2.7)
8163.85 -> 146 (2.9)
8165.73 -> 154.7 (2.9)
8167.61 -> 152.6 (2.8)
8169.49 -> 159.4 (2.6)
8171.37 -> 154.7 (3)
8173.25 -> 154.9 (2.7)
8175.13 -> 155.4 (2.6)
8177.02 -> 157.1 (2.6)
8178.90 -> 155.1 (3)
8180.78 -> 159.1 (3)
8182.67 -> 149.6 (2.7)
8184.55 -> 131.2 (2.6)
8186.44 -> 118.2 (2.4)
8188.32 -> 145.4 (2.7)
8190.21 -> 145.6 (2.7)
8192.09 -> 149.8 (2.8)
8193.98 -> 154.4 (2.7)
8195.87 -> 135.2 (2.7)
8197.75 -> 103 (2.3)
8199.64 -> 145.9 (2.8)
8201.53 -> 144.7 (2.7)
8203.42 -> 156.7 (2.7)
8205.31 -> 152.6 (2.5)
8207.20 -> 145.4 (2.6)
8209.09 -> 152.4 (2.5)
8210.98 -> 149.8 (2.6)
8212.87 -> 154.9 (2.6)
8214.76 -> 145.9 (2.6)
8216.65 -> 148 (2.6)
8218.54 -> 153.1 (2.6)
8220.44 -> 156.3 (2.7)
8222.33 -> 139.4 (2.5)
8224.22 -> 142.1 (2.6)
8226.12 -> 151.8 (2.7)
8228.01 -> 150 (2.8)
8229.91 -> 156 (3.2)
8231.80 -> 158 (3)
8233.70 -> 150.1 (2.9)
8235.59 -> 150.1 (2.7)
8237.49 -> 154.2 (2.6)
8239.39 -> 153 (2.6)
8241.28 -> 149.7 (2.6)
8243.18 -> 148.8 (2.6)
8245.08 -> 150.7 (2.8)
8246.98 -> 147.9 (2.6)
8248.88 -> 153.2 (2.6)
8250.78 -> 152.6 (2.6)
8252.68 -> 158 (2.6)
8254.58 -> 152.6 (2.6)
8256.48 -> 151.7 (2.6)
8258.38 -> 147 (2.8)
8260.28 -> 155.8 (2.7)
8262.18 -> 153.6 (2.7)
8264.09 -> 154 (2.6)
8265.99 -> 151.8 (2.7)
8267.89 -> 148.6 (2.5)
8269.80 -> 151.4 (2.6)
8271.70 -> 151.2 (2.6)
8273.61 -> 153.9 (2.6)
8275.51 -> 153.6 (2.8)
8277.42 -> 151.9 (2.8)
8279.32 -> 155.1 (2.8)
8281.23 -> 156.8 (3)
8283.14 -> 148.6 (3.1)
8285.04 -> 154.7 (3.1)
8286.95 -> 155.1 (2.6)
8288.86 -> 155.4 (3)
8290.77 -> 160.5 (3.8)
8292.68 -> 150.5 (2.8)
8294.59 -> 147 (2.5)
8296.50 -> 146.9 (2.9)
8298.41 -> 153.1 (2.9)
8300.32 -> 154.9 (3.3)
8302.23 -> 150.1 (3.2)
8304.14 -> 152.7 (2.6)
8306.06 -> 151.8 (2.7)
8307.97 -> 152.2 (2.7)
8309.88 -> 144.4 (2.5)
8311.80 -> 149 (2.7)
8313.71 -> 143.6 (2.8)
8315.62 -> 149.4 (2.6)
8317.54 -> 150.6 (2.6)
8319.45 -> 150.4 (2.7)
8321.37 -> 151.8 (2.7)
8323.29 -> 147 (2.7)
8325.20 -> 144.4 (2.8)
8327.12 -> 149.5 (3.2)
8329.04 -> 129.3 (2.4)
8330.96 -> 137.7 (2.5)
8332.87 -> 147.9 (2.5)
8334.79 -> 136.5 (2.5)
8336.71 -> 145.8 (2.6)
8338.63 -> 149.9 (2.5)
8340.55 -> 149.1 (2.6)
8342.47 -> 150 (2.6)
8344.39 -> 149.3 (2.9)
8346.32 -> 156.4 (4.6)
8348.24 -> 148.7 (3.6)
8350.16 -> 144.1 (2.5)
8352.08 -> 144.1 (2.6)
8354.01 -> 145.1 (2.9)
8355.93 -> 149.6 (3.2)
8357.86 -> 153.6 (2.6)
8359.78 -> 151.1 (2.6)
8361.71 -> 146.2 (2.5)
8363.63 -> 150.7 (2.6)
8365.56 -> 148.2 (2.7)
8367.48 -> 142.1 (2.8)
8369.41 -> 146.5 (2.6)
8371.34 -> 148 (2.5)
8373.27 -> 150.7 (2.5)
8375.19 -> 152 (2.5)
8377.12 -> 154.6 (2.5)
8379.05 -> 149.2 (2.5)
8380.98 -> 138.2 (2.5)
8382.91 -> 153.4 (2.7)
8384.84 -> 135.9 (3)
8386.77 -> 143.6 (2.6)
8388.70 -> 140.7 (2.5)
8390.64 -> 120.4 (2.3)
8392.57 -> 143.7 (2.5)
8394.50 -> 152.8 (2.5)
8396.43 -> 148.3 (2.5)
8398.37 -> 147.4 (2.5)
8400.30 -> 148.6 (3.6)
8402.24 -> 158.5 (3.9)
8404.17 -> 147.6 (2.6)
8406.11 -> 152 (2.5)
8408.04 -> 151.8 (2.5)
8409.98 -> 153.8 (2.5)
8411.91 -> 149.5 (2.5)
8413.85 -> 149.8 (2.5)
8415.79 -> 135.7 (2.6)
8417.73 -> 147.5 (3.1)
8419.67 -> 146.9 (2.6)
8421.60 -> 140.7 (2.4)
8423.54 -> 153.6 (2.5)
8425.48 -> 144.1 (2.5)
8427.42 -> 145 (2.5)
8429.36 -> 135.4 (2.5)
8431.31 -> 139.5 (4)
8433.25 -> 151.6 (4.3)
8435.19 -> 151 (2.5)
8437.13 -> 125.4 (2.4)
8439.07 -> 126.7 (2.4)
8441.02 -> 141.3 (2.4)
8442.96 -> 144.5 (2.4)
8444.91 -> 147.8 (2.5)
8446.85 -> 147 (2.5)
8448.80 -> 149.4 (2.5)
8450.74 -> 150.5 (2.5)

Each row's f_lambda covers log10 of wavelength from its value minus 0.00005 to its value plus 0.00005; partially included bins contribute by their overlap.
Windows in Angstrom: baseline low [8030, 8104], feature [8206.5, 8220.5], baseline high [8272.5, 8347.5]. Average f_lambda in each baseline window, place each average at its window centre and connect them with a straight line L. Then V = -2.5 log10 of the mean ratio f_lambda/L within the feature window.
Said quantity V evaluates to 0.00 mag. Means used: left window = 153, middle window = 150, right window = 150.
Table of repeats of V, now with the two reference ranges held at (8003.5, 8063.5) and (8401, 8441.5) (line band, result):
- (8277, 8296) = -0.03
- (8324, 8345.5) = 0.02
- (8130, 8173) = -0.02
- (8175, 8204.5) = 0.05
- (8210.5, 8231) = 0.00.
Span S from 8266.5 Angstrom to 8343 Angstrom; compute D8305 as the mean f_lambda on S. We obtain 150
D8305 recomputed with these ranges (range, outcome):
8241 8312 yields 152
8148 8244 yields 149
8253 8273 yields 152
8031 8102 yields 153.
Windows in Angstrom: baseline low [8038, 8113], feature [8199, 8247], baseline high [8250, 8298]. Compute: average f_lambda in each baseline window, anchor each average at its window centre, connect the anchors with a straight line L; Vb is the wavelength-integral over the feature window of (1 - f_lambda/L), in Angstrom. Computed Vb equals 0.8 Angstrom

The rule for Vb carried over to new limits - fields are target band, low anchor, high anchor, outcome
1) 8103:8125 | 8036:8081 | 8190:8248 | -0.2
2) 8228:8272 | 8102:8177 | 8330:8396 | -0.5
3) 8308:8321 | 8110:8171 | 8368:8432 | 0.0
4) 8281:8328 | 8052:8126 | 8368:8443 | -0.9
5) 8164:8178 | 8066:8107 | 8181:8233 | -0.7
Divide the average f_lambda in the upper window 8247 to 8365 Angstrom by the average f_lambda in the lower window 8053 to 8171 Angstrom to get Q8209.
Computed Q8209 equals 0.97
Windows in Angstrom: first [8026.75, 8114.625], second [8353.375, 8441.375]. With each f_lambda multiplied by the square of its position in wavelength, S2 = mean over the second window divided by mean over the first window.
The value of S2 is 1.0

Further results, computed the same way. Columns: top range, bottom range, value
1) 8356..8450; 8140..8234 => 1.03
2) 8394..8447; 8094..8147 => 1.02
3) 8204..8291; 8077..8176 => 1.02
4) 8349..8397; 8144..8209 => 1.03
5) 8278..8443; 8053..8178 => 1.01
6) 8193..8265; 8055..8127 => 1.01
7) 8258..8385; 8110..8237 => 1.03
